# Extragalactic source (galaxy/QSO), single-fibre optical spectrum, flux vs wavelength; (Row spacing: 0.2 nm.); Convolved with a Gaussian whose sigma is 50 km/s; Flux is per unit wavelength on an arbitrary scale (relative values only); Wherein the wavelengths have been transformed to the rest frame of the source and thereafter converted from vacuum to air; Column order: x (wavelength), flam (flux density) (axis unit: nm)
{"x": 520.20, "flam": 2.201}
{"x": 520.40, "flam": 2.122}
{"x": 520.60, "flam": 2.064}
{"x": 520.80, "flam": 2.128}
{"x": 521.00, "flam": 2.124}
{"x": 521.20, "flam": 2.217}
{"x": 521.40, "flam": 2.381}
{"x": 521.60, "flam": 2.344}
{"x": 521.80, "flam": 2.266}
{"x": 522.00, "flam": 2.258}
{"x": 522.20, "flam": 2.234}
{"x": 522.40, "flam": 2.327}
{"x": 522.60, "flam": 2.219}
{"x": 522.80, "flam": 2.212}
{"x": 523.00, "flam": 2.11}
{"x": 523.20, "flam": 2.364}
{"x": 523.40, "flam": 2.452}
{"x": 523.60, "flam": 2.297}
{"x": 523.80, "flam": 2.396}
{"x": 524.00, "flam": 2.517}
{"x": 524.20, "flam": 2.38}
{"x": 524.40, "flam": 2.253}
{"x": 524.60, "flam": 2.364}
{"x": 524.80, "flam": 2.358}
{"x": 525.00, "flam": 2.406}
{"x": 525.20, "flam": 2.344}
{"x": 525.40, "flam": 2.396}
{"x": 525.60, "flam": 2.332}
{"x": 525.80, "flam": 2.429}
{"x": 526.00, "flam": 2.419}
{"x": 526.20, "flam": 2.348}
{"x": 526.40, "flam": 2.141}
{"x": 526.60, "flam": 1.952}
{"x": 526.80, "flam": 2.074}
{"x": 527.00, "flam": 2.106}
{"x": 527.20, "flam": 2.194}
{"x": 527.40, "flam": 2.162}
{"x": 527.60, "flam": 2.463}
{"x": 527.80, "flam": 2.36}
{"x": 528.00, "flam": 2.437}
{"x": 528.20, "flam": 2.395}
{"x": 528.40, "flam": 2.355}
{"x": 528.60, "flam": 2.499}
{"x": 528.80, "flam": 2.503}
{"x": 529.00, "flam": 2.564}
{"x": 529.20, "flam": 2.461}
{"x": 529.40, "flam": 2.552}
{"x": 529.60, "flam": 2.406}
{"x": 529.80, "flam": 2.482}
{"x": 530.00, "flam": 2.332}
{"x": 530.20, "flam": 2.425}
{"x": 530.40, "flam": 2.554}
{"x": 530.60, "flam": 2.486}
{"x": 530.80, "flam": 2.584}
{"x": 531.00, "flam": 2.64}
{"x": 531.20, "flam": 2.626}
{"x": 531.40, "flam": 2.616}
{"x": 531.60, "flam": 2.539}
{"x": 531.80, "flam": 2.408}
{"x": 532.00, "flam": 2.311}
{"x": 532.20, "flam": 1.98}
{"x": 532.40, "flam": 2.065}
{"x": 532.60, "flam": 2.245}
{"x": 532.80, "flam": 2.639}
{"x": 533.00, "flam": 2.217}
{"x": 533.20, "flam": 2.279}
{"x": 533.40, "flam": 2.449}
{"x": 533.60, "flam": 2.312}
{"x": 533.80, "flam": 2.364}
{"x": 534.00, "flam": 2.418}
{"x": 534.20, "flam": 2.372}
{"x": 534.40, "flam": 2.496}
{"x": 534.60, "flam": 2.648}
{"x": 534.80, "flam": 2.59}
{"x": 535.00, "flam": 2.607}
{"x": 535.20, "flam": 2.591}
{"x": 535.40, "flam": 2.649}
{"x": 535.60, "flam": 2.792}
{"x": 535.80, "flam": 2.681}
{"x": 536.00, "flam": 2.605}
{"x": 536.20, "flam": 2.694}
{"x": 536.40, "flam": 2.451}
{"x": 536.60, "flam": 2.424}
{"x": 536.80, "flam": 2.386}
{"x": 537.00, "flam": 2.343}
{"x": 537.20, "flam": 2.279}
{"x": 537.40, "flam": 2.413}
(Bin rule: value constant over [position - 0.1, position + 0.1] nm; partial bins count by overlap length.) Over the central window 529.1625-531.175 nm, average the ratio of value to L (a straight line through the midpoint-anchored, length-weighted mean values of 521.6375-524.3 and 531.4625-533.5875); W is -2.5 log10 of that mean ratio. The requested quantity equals -0.082 mag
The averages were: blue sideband 2.31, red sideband 2.32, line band 2.5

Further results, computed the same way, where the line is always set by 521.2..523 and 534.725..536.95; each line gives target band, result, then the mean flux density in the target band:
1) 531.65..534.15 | 0.09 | 2.31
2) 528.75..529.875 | -0.03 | 2.49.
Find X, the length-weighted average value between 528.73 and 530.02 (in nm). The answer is 2.48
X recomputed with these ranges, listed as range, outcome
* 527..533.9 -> 2.4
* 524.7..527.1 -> 2.28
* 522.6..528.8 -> 2.32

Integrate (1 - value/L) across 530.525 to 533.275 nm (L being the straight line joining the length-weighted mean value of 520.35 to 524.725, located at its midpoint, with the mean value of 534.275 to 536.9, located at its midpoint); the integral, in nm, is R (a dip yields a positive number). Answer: 0.10 nm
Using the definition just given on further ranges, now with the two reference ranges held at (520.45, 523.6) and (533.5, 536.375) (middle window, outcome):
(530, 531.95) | -0.05 nm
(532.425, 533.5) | 0.07 nm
